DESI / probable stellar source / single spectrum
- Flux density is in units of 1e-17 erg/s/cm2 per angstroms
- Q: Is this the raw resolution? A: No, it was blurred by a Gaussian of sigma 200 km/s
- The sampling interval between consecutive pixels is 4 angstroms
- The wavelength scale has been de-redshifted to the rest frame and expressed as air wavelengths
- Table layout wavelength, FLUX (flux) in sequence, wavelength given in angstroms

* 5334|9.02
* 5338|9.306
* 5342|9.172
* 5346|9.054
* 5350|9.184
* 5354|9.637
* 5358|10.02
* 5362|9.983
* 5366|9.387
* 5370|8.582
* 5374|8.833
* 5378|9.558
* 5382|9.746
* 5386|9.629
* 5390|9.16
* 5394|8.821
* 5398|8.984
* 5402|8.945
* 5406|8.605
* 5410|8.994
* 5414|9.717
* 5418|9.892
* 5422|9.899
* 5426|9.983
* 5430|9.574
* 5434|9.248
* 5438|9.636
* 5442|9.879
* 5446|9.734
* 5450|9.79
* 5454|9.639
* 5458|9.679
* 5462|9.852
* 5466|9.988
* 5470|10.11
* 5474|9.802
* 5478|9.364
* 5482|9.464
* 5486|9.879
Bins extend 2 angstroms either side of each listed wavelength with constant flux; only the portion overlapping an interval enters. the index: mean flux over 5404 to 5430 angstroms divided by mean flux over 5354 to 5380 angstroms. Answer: 1.0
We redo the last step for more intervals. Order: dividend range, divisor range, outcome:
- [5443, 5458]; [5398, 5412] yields 1.10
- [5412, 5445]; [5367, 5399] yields 1.06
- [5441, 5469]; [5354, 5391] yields 1.04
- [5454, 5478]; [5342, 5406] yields 1.06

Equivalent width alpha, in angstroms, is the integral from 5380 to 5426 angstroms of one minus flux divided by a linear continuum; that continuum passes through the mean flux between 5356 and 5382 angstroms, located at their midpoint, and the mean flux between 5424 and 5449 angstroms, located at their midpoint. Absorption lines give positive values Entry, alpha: 1.0 angstroms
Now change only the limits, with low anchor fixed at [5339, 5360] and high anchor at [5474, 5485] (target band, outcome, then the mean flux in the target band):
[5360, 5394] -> 0.38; 9.33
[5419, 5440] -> -0.44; 9.68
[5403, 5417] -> 0.46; 9.15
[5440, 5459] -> -0.50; 9.75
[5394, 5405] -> 0.64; 8.91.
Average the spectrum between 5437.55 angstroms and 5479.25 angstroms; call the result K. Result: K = 9.78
